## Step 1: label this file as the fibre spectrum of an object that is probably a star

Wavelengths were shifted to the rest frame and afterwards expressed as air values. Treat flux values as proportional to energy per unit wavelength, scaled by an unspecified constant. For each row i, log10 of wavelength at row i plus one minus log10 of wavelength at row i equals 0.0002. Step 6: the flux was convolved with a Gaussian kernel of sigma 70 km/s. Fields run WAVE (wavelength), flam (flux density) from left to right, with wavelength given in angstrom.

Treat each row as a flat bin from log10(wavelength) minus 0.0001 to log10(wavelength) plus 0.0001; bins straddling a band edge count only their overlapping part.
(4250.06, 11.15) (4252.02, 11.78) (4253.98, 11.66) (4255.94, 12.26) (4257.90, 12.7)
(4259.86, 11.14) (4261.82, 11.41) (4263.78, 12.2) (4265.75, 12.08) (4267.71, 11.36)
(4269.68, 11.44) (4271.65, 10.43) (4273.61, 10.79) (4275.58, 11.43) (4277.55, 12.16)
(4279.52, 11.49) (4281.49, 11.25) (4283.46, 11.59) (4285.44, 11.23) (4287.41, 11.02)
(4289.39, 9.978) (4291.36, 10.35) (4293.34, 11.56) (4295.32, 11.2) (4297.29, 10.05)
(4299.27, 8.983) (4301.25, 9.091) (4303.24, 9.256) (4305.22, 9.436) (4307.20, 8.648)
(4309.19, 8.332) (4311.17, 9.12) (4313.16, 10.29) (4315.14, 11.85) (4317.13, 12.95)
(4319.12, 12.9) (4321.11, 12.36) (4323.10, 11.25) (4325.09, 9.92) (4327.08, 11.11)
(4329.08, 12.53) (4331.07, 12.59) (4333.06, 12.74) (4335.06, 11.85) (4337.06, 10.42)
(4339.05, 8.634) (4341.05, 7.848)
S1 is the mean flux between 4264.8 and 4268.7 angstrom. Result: 11.7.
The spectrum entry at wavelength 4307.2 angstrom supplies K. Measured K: 8.648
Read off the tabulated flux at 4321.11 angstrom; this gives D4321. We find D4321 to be 12.36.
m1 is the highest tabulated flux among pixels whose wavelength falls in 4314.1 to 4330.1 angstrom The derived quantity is 12.95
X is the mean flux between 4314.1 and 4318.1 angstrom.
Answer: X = 12.4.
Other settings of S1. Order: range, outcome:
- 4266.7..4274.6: 11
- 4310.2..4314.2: 9.74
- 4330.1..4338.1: 11.9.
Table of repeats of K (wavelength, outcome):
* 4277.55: 12.16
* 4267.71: 11.36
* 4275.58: 11.43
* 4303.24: 9.256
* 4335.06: 11.85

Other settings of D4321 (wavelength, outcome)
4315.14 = 11.85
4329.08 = 12.53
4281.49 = 11.25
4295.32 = 11.2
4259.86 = 11.14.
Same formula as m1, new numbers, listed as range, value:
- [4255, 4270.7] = 12.7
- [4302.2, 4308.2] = 9.436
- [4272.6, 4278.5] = 12.16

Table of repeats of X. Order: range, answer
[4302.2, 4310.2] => 8.91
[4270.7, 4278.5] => 11.2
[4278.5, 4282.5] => 11.4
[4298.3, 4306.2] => 9.18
